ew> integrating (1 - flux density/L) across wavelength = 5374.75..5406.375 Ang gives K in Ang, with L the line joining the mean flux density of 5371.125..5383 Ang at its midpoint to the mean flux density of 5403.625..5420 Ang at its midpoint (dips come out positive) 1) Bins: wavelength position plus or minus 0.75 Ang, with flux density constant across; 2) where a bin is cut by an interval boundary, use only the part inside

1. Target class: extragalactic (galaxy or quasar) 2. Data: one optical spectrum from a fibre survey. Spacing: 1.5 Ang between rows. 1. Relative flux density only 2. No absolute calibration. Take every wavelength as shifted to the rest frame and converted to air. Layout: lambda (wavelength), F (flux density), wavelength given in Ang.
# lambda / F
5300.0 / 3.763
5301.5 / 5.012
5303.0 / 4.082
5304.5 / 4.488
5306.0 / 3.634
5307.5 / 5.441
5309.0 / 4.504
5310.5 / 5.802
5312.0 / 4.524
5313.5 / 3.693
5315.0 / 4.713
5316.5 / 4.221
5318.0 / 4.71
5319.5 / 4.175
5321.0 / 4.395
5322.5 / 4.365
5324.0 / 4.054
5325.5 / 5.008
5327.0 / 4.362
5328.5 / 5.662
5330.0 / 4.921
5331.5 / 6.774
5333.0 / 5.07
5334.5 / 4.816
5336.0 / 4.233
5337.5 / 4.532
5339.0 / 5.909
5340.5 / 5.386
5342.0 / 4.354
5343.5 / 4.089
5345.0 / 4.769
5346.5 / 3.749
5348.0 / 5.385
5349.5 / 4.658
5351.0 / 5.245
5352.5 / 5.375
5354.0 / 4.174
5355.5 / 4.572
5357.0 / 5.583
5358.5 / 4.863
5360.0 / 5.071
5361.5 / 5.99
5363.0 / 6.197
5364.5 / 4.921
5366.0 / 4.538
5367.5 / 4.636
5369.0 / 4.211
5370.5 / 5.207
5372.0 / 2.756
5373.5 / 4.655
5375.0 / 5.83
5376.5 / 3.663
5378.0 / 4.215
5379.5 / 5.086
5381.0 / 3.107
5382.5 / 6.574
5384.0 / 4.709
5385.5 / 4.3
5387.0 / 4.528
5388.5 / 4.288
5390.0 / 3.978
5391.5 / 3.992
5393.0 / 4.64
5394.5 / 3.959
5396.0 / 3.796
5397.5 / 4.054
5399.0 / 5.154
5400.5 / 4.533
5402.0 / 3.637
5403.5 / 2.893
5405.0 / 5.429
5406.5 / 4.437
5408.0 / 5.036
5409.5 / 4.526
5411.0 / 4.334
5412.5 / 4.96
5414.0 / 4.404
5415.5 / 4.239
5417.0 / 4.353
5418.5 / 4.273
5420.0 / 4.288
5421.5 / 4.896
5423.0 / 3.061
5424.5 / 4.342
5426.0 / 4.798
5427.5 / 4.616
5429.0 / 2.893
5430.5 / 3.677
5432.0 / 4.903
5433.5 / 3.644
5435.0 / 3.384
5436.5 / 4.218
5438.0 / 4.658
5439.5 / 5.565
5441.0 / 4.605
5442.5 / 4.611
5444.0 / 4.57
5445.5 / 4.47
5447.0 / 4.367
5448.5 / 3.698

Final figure 0.7 Ang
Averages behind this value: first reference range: 4.45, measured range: 4.38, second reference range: 4.52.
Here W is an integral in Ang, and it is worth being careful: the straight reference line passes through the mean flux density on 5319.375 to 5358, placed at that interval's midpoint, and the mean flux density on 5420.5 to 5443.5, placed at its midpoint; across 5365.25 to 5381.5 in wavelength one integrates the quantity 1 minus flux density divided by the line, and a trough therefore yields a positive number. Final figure 0.89 Ang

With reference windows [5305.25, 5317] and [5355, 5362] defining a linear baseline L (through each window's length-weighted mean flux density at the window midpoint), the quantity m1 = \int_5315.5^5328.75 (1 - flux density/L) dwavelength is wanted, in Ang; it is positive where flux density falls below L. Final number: 0.6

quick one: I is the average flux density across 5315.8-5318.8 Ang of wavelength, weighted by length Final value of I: 4.46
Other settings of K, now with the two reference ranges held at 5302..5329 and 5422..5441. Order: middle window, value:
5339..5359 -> -1.8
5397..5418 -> -0.9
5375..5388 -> -0.8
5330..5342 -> -1.9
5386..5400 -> 0.1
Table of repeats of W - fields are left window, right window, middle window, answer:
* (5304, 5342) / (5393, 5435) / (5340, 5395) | -1.99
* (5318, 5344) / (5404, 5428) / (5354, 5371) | -1.18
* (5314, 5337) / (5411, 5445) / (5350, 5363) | -1.53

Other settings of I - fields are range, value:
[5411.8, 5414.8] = 4.67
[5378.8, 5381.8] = 4.12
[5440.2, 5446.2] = 4.57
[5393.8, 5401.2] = 4.3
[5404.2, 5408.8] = 4.94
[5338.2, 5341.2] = 5.63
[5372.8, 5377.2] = 4.73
